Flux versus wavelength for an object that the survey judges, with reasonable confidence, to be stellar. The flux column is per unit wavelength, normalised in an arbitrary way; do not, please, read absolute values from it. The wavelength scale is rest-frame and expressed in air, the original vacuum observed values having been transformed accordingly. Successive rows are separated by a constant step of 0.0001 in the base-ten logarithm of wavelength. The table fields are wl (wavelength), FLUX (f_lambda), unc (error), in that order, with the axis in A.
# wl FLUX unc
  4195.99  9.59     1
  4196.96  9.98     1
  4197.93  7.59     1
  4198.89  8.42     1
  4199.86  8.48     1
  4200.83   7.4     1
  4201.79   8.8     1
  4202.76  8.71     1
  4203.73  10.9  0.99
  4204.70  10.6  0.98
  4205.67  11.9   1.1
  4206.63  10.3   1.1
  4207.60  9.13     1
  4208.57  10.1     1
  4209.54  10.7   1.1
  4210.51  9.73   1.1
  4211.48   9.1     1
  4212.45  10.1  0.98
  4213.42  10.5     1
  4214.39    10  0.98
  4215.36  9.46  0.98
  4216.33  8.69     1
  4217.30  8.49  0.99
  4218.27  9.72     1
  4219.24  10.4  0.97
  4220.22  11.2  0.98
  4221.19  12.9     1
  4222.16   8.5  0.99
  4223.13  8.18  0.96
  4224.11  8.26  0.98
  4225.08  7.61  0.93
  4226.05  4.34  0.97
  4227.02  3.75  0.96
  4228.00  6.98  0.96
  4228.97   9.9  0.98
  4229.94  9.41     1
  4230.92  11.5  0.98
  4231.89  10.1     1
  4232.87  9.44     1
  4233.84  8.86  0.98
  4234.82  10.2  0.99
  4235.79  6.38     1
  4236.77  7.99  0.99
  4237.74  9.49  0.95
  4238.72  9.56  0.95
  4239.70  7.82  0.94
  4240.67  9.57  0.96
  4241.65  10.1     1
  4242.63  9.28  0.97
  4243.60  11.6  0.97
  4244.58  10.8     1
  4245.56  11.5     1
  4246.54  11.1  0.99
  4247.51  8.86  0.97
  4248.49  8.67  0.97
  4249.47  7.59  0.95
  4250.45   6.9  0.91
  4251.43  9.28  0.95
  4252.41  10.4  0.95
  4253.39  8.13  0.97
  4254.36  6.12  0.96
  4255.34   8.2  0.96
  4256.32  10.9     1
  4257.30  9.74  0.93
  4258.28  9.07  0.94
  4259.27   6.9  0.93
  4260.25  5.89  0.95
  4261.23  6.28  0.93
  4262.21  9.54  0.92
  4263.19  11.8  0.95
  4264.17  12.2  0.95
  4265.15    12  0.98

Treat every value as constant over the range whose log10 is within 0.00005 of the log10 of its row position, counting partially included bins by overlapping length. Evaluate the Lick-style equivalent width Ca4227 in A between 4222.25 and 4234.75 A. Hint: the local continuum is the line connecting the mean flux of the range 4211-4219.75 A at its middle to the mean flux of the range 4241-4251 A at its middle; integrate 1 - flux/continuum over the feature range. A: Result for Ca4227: 1.7 A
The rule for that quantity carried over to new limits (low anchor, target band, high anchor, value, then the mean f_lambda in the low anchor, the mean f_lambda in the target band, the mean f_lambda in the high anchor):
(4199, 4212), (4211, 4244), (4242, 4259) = 1.30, 9.64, 9.09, 9.28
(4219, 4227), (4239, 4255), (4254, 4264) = -1.19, 8.57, 9.23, 8.59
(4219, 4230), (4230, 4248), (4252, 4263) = -2.79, 8.37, 9.67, 8.37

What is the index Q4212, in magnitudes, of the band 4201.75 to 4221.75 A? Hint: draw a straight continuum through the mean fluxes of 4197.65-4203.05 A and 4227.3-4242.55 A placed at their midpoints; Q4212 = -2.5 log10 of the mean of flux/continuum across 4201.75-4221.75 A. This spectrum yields -0.183 mag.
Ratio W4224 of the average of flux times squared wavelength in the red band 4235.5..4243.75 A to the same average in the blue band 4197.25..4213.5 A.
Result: 1.0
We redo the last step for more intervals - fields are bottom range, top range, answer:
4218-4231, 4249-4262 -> 0.95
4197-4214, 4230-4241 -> 0.97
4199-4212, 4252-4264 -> 0.92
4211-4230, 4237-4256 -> 1.05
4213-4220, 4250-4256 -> 0.87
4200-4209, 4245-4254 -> 0.96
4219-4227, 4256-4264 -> 1.05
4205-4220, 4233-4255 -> 0.93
